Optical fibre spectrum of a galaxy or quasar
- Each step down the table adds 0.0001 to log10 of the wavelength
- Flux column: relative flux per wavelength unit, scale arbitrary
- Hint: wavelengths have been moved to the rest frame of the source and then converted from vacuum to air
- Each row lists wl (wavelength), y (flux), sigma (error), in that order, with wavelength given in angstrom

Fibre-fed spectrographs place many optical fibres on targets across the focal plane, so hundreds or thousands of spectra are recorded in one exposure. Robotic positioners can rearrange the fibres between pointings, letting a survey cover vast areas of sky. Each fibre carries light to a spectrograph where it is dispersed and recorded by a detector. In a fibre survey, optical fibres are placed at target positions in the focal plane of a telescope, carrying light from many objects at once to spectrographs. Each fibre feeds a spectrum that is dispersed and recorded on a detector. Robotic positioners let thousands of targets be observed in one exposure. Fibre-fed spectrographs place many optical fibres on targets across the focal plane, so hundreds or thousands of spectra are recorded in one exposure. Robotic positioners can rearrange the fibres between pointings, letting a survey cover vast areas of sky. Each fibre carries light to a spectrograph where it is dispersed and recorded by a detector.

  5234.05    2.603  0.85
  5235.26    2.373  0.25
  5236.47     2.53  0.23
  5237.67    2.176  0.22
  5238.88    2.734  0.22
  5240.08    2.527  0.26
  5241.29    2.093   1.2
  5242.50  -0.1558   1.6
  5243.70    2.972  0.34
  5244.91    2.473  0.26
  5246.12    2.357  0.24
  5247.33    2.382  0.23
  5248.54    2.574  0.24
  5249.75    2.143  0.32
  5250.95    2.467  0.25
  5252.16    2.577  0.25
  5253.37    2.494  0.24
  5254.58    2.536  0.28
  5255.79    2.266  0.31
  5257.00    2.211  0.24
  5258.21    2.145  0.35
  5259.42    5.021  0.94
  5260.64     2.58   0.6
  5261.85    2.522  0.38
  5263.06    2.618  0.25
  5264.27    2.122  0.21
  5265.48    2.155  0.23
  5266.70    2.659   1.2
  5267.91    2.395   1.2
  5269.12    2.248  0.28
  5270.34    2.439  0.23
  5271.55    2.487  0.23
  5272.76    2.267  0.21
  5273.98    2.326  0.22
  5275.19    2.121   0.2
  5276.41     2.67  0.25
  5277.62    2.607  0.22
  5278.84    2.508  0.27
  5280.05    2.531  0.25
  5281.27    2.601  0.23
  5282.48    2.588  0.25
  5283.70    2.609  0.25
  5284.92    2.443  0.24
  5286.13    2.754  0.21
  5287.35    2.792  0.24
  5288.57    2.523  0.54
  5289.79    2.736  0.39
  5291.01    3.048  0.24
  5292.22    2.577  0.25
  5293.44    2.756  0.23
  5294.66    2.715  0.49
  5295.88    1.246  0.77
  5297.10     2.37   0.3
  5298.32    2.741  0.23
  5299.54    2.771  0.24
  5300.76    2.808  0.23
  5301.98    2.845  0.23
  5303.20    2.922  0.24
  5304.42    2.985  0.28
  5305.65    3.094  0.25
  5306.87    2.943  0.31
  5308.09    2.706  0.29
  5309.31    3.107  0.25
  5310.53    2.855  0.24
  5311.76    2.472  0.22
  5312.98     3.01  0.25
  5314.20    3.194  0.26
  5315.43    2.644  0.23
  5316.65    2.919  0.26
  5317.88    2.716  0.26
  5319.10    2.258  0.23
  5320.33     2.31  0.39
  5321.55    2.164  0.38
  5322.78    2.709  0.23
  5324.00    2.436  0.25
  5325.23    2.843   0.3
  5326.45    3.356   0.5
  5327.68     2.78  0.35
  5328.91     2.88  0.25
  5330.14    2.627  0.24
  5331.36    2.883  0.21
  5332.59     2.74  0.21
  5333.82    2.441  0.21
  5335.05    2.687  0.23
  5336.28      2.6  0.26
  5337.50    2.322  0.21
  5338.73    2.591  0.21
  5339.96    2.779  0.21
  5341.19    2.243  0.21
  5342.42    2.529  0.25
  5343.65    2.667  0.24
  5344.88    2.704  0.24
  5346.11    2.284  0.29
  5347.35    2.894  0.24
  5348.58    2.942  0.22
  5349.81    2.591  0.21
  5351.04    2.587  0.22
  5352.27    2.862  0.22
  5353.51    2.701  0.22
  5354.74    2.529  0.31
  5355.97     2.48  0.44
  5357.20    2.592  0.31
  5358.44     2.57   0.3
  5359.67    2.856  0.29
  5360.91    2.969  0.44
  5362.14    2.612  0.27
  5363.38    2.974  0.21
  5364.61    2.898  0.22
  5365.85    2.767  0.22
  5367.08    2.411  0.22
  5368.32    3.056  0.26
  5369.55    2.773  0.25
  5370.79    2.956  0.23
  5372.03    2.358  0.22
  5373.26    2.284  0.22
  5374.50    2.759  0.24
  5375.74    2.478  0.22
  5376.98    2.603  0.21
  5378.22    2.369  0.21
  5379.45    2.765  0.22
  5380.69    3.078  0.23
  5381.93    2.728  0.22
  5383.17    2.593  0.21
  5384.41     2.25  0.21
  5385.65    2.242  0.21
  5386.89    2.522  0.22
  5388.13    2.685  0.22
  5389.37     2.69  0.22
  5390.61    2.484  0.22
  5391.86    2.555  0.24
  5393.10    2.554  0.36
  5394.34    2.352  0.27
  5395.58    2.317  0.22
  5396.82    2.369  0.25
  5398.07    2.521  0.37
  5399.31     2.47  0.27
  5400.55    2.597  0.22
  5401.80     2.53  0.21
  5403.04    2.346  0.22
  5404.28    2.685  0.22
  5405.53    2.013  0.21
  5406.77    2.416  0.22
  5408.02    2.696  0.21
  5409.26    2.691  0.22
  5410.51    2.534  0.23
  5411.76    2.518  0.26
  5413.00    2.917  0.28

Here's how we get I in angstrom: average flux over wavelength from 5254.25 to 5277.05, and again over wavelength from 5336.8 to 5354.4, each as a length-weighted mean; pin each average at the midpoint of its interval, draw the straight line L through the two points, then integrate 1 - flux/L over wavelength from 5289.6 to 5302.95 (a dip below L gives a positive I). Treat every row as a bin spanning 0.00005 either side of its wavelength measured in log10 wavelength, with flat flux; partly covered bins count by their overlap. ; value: -0.3 angstrom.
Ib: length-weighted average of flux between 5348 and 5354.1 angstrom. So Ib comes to 2.73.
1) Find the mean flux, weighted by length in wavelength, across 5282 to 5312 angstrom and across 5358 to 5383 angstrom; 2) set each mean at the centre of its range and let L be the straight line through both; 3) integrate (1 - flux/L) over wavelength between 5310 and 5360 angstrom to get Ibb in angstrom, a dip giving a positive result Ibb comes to 0.8 angstrom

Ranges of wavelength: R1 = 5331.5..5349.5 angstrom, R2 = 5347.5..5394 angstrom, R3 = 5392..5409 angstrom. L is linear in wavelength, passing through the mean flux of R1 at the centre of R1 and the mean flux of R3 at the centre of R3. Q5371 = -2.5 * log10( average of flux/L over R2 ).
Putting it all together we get -0.05 mag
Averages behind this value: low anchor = 2.61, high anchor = 2.46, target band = 2.65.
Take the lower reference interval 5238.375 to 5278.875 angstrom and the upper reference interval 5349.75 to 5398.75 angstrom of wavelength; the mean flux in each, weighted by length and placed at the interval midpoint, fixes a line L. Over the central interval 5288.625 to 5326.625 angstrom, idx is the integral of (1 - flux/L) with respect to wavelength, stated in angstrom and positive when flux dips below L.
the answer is -3.0 angstrom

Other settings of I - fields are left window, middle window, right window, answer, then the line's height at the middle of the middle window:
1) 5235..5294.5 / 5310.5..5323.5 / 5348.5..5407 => -0.6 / 2.54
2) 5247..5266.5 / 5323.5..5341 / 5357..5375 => -0.2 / 2.67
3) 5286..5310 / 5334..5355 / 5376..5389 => 0.2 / 2.65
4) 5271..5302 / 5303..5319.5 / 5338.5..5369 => -1.6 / 2.6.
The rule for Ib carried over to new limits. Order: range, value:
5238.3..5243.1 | 1.8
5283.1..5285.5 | 2.52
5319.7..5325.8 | 2.49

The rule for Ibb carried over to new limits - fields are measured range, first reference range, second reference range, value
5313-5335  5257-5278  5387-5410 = -1.61 angstrom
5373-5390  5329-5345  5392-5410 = -0.46 angstrom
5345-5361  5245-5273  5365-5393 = -0.52 angstrom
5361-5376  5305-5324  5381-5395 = -0.75 angstrom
